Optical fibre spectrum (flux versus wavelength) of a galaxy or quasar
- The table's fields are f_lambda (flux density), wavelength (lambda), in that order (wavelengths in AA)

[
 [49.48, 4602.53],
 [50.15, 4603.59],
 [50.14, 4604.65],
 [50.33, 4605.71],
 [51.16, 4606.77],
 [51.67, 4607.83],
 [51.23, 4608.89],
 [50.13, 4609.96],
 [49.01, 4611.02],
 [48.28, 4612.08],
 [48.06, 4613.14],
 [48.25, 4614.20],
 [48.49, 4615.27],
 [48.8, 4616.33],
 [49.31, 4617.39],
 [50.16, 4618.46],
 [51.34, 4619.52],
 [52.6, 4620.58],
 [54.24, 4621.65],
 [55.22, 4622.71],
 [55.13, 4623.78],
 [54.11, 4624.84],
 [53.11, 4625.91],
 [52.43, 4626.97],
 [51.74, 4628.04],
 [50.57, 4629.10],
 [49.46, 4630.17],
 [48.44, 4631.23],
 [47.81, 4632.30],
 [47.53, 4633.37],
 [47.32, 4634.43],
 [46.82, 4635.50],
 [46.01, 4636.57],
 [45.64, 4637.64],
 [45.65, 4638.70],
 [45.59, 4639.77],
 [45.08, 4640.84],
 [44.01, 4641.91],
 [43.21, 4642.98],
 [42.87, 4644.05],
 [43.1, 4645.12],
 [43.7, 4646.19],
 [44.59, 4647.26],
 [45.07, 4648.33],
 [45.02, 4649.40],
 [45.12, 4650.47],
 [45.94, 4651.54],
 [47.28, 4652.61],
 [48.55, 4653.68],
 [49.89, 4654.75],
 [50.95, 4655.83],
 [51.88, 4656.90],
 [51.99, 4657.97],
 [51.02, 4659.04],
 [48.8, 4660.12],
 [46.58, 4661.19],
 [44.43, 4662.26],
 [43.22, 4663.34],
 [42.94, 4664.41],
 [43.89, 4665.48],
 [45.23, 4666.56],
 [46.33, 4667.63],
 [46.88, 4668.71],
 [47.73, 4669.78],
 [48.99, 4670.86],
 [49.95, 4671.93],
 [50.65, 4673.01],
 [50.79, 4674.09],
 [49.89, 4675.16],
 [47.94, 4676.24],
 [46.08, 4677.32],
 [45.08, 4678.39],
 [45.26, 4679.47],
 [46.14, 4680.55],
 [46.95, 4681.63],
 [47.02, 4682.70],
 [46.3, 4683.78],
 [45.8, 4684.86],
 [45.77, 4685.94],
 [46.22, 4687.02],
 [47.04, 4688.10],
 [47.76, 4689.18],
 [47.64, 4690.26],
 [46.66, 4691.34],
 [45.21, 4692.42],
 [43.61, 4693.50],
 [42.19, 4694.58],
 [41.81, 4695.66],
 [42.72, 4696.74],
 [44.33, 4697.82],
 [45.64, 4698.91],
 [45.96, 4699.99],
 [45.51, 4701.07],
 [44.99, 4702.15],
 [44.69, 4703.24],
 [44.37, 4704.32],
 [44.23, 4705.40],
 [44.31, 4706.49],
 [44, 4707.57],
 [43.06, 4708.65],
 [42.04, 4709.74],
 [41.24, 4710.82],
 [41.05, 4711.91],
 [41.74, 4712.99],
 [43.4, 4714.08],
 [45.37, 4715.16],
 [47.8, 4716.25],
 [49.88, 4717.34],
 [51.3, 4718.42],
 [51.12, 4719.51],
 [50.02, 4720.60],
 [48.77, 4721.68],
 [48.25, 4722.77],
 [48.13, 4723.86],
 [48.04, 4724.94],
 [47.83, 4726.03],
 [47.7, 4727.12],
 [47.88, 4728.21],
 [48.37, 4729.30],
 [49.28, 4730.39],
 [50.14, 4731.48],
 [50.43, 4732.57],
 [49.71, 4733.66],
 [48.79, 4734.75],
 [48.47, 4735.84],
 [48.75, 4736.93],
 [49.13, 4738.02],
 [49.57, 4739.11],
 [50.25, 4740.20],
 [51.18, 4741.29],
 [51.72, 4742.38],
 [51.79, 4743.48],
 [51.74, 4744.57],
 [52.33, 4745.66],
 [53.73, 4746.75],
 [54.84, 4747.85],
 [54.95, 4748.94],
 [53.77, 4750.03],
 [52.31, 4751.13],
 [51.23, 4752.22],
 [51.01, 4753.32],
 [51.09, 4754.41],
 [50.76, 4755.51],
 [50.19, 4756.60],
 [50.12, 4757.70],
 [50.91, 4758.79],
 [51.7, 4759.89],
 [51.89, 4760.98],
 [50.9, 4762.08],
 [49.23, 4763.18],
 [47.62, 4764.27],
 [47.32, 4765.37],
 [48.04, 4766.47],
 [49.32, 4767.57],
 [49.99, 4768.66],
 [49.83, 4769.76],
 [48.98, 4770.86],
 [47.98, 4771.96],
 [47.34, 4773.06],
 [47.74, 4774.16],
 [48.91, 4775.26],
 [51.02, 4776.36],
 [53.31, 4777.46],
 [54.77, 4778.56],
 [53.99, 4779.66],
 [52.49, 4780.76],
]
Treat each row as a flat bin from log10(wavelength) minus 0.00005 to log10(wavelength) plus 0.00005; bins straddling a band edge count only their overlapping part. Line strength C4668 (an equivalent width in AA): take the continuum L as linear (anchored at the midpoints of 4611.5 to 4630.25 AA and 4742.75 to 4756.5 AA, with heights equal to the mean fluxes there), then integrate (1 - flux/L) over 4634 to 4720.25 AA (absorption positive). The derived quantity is 9.5 AA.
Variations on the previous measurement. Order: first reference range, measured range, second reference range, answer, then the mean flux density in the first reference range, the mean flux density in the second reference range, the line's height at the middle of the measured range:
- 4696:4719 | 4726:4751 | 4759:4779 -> -1.80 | 44.6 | 49.8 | 47.2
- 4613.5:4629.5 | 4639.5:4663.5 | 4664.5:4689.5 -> 1.29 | 51.7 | 47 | 49.2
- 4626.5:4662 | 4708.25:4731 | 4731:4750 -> 1.58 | 47.2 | 51.1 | 50.3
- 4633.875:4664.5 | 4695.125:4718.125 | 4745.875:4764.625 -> 2.30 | 46.3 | 51.6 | 49.2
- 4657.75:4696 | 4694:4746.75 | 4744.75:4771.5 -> 1.92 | 46.6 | 50.9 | 48.9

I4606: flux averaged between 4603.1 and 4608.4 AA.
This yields 50.7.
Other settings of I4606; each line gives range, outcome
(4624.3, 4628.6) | 52.9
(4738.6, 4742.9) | 50.7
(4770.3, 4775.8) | 48.1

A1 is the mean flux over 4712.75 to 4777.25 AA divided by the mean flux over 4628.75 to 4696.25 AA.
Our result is 1.1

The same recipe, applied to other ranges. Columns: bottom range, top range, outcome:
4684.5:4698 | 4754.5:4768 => 1.10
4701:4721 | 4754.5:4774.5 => 1.09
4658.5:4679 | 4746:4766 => 1.09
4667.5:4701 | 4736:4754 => 1.11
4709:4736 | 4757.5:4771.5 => 1.05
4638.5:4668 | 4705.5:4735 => 1.02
